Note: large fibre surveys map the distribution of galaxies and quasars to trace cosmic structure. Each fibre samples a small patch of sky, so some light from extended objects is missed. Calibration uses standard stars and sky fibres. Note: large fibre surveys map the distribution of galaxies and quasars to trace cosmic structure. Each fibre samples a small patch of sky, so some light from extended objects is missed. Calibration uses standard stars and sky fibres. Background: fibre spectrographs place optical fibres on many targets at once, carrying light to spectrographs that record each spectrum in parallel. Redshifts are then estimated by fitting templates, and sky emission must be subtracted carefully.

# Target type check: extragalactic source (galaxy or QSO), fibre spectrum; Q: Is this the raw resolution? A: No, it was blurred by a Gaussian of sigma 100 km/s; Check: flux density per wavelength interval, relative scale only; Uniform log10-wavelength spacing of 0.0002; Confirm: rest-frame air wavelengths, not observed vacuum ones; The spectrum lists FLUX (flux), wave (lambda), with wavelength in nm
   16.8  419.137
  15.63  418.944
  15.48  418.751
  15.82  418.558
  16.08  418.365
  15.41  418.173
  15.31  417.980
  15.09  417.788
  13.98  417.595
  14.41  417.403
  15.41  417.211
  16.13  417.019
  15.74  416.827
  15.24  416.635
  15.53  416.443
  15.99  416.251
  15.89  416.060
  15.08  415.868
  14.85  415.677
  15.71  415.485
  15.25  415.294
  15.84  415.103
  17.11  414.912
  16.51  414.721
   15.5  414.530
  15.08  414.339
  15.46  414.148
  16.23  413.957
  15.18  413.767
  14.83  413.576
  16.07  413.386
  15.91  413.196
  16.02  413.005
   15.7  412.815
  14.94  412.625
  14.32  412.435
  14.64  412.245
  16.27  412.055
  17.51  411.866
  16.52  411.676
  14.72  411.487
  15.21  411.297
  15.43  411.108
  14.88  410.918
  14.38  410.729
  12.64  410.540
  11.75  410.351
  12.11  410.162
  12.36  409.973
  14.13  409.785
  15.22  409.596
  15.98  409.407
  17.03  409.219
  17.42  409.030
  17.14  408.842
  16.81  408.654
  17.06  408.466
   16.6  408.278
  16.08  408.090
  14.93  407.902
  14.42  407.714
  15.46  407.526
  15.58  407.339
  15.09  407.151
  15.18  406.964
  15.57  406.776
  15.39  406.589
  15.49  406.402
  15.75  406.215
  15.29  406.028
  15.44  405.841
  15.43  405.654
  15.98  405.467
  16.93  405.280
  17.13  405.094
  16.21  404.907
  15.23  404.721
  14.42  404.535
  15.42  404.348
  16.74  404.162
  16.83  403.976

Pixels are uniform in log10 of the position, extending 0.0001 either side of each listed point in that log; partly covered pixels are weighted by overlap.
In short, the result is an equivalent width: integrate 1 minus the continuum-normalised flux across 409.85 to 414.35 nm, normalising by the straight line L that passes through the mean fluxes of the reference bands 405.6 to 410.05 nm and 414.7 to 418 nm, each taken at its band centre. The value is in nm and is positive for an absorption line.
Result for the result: 0.19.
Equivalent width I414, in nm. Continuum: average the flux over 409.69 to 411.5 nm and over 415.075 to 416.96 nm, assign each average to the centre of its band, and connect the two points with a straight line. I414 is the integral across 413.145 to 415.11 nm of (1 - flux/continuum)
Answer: -0.12 nm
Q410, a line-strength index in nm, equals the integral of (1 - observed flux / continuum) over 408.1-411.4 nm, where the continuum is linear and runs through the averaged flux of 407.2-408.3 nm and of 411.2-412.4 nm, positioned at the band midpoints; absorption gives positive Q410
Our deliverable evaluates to 0.102 nm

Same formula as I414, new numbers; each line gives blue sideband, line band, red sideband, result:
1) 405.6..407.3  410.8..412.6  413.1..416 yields 0.01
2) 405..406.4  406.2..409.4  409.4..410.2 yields -0.24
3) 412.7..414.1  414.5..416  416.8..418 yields -0.03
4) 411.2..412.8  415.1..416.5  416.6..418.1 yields -0.02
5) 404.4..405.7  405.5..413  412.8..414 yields 0.24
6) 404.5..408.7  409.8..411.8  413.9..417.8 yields 0.20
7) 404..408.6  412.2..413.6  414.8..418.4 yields 0.02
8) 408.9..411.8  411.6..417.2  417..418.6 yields -0.26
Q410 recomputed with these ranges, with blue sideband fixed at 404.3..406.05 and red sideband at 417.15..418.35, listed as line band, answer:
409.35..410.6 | 0.168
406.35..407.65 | 0.024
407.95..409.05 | -0.083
